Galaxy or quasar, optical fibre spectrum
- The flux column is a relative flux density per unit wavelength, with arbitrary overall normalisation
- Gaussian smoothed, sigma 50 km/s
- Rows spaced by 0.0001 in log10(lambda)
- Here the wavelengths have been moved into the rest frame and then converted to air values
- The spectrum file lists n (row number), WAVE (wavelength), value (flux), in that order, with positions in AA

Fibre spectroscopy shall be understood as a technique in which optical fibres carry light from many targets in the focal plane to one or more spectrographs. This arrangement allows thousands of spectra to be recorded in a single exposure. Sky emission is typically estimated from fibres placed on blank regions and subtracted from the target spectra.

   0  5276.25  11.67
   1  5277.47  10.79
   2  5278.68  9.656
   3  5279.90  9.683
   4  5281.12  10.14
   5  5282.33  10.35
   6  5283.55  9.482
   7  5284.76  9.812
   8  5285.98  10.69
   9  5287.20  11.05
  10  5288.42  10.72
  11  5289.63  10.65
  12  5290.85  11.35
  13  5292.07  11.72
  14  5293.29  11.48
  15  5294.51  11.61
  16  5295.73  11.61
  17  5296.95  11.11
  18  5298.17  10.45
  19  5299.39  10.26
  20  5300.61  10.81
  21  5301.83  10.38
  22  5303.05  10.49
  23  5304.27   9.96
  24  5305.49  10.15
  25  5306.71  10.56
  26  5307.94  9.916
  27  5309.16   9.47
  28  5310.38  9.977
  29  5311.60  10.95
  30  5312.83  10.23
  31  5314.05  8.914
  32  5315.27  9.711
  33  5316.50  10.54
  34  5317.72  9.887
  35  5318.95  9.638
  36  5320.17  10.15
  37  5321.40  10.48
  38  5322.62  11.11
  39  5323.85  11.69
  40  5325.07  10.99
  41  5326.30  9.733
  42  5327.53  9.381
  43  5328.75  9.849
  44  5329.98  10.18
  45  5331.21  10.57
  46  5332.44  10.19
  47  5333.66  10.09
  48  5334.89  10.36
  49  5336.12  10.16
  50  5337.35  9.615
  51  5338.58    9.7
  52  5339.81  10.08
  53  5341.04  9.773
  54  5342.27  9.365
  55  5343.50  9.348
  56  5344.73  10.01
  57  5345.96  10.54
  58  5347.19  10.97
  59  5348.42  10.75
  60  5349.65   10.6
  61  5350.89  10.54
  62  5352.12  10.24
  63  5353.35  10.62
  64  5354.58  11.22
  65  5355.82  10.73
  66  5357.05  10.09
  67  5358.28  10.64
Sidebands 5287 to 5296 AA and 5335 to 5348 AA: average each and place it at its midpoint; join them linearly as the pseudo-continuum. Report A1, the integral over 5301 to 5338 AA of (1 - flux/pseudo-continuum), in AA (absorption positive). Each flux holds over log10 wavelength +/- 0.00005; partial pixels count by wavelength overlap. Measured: 1.3 AA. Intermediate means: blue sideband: 11.3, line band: 10.2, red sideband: 9.98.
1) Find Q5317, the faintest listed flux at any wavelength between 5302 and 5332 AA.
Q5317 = 8.914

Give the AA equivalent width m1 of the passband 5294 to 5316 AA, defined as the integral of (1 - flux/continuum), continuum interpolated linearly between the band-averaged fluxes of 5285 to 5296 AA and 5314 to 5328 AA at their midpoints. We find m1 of 0.7 AA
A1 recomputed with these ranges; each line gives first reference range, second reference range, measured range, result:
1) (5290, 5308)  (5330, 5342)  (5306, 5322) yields 0.71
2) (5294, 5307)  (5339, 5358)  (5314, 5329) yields 0.44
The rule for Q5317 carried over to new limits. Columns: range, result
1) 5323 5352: 9.348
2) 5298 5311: 9.47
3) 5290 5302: 10.26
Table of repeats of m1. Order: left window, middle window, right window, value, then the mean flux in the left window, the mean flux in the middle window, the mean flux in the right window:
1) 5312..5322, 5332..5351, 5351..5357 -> 0.5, 9.96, 10.1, 10.6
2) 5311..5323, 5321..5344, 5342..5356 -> 0.3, 10.1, 10.1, 10.4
